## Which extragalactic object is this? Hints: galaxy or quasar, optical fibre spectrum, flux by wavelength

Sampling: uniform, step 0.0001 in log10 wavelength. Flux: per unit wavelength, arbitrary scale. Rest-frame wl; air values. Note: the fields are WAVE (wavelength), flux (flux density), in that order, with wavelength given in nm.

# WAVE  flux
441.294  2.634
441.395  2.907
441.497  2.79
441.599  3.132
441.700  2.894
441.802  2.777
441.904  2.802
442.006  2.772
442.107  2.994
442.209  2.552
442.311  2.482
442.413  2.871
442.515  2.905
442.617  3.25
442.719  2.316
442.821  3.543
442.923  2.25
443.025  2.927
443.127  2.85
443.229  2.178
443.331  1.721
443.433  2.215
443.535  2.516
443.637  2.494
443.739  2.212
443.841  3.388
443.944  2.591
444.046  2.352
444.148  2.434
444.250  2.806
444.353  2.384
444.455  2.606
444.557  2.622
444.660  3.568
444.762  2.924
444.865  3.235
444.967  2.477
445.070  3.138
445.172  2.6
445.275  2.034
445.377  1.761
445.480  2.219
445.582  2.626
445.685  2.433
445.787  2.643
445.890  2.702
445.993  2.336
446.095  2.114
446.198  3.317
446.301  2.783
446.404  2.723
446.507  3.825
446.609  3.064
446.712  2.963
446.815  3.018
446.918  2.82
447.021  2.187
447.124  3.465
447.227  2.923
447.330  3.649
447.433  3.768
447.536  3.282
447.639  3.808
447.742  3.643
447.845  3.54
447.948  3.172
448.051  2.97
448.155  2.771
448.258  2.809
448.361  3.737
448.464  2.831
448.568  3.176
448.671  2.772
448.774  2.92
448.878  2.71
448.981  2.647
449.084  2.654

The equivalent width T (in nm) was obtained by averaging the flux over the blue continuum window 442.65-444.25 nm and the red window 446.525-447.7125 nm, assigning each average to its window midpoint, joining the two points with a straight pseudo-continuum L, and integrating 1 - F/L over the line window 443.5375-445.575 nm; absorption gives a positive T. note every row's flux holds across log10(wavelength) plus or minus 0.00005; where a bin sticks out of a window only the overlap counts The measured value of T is 0.09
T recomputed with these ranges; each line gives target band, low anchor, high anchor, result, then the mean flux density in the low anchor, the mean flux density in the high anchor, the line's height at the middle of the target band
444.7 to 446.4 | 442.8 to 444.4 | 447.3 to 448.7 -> 0.16 nm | 2.54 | 3.28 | 2.87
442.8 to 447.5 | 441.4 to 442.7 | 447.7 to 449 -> 0.36 nm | 2.84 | 3.06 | 2.95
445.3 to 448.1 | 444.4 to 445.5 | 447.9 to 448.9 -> -0.11 nm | 2.66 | 2.99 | 2.83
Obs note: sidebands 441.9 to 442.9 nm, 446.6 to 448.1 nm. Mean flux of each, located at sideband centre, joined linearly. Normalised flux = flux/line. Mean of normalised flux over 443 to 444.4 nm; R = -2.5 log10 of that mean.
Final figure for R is 0.18 mag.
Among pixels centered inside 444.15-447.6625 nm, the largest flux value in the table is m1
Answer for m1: 3.825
